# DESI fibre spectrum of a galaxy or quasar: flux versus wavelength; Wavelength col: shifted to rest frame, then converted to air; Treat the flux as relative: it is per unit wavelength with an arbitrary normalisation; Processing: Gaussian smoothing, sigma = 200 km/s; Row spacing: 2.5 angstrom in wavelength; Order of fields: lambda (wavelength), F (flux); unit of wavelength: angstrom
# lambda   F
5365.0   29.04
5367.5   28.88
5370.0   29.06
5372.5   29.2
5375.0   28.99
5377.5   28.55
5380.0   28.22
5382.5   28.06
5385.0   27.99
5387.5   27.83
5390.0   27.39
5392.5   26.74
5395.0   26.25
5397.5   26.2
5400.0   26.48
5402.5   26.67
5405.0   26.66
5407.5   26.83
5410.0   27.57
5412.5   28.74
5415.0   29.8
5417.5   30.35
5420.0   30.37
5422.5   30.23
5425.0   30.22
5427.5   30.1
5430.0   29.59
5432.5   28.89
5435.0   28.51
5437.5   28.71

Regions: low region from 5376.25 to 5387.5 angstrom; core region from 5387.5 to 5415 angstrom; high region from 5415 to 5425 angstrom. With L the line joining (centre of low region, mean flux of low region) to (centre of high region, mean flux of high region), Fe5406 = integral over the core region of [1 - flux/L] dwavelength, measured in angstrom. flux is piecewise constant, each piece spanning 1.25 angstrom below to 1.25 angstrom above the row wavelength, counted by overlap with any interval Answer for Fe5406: 2.0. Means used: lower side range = 28.2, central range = 27.1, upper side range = 30.2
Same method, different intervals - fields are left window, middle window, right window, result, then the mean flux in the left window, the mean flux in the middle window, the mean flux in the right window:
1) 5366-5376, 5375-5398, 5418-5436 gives 1.3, 29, 27.6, 29.7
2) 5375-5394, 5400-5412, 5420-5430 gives 0.9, 27.9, 27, 30.1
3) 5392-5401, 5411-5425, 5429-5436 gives -1.0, 26.4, 29.9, 29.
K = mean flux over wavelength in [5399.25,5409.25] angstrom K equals 26.7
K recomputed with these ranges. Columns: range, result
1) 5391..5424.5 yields 28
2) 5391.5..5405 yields 26.5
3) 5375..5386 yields 28.3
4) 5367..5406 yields 27.7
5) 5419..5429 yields 30.2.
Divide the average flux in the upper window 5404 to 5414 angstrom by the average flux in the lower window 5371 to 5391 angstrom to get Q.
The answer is 0.97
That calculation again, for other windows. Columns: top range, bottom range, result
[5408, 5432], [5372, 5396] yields 1.06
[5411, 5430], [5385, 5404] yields 1.11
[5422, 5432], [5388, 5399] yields 1.12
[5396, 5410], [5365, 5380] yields 0.92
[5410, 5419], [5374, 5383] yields 1.03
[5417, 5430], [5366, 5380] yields 1.05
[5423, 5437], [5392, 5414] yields 1.09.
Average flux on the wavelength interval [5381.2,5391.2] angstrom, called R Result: 27.8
